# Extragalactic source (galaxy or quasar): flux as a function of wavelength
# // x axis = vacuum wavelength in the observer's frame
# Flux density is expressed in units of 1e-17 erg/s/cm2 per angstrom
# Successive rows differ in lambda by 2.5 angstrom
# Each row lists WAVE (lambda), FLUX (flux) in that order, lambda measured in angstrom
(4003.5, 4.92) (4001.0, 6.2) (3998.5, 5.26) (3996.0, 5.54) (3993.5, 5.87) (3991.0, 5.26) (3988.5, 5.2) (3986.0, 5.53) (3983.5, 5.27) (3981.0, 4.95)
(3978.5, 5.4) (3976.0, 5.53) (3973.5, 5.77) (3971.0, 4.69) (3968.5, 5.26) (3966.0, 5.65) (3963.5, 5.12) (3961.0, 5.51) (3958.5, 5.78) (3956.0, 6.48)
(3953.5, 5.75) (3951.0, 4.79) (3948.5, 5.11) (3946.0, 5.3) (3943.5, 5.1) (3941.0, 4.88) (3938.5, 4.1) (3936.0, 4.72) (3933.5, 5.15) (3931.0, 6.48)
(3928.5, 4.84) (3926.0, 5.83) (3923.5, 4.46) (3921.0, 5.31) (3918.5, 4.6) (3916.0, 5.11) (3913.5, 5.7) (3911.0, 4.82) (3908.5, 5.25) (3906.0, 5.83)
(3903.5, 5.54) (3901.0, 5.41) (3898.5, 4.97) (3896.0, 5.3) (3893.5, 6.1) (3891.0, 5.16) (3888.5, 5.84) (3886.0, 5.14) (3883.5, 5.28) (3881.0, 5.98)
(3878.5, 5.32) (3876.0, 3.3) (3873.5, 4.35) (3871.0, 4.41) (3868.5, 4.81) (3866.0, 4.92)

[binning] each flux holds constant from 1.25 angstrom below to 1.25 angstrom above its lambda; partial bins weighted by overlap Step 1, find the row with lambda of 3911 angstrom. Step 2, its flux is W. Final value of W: 4.82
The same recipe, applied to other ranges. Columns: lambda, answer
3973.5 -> 5.77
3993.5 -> 5.87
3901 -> 5.41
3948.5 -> 5.11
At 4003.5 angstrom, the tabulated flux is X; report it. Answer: 4.92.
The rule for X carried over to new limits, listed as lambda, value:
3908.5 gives 5.25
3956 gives 6.48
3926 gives 5.83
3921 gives 5.31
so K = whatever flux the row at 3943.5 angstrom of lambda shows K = 5.1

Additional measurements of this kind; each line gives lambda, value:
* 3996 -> 5.54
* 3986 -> 5.53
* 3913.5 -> 5.7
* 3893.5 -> 6.1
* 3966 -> 5.65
